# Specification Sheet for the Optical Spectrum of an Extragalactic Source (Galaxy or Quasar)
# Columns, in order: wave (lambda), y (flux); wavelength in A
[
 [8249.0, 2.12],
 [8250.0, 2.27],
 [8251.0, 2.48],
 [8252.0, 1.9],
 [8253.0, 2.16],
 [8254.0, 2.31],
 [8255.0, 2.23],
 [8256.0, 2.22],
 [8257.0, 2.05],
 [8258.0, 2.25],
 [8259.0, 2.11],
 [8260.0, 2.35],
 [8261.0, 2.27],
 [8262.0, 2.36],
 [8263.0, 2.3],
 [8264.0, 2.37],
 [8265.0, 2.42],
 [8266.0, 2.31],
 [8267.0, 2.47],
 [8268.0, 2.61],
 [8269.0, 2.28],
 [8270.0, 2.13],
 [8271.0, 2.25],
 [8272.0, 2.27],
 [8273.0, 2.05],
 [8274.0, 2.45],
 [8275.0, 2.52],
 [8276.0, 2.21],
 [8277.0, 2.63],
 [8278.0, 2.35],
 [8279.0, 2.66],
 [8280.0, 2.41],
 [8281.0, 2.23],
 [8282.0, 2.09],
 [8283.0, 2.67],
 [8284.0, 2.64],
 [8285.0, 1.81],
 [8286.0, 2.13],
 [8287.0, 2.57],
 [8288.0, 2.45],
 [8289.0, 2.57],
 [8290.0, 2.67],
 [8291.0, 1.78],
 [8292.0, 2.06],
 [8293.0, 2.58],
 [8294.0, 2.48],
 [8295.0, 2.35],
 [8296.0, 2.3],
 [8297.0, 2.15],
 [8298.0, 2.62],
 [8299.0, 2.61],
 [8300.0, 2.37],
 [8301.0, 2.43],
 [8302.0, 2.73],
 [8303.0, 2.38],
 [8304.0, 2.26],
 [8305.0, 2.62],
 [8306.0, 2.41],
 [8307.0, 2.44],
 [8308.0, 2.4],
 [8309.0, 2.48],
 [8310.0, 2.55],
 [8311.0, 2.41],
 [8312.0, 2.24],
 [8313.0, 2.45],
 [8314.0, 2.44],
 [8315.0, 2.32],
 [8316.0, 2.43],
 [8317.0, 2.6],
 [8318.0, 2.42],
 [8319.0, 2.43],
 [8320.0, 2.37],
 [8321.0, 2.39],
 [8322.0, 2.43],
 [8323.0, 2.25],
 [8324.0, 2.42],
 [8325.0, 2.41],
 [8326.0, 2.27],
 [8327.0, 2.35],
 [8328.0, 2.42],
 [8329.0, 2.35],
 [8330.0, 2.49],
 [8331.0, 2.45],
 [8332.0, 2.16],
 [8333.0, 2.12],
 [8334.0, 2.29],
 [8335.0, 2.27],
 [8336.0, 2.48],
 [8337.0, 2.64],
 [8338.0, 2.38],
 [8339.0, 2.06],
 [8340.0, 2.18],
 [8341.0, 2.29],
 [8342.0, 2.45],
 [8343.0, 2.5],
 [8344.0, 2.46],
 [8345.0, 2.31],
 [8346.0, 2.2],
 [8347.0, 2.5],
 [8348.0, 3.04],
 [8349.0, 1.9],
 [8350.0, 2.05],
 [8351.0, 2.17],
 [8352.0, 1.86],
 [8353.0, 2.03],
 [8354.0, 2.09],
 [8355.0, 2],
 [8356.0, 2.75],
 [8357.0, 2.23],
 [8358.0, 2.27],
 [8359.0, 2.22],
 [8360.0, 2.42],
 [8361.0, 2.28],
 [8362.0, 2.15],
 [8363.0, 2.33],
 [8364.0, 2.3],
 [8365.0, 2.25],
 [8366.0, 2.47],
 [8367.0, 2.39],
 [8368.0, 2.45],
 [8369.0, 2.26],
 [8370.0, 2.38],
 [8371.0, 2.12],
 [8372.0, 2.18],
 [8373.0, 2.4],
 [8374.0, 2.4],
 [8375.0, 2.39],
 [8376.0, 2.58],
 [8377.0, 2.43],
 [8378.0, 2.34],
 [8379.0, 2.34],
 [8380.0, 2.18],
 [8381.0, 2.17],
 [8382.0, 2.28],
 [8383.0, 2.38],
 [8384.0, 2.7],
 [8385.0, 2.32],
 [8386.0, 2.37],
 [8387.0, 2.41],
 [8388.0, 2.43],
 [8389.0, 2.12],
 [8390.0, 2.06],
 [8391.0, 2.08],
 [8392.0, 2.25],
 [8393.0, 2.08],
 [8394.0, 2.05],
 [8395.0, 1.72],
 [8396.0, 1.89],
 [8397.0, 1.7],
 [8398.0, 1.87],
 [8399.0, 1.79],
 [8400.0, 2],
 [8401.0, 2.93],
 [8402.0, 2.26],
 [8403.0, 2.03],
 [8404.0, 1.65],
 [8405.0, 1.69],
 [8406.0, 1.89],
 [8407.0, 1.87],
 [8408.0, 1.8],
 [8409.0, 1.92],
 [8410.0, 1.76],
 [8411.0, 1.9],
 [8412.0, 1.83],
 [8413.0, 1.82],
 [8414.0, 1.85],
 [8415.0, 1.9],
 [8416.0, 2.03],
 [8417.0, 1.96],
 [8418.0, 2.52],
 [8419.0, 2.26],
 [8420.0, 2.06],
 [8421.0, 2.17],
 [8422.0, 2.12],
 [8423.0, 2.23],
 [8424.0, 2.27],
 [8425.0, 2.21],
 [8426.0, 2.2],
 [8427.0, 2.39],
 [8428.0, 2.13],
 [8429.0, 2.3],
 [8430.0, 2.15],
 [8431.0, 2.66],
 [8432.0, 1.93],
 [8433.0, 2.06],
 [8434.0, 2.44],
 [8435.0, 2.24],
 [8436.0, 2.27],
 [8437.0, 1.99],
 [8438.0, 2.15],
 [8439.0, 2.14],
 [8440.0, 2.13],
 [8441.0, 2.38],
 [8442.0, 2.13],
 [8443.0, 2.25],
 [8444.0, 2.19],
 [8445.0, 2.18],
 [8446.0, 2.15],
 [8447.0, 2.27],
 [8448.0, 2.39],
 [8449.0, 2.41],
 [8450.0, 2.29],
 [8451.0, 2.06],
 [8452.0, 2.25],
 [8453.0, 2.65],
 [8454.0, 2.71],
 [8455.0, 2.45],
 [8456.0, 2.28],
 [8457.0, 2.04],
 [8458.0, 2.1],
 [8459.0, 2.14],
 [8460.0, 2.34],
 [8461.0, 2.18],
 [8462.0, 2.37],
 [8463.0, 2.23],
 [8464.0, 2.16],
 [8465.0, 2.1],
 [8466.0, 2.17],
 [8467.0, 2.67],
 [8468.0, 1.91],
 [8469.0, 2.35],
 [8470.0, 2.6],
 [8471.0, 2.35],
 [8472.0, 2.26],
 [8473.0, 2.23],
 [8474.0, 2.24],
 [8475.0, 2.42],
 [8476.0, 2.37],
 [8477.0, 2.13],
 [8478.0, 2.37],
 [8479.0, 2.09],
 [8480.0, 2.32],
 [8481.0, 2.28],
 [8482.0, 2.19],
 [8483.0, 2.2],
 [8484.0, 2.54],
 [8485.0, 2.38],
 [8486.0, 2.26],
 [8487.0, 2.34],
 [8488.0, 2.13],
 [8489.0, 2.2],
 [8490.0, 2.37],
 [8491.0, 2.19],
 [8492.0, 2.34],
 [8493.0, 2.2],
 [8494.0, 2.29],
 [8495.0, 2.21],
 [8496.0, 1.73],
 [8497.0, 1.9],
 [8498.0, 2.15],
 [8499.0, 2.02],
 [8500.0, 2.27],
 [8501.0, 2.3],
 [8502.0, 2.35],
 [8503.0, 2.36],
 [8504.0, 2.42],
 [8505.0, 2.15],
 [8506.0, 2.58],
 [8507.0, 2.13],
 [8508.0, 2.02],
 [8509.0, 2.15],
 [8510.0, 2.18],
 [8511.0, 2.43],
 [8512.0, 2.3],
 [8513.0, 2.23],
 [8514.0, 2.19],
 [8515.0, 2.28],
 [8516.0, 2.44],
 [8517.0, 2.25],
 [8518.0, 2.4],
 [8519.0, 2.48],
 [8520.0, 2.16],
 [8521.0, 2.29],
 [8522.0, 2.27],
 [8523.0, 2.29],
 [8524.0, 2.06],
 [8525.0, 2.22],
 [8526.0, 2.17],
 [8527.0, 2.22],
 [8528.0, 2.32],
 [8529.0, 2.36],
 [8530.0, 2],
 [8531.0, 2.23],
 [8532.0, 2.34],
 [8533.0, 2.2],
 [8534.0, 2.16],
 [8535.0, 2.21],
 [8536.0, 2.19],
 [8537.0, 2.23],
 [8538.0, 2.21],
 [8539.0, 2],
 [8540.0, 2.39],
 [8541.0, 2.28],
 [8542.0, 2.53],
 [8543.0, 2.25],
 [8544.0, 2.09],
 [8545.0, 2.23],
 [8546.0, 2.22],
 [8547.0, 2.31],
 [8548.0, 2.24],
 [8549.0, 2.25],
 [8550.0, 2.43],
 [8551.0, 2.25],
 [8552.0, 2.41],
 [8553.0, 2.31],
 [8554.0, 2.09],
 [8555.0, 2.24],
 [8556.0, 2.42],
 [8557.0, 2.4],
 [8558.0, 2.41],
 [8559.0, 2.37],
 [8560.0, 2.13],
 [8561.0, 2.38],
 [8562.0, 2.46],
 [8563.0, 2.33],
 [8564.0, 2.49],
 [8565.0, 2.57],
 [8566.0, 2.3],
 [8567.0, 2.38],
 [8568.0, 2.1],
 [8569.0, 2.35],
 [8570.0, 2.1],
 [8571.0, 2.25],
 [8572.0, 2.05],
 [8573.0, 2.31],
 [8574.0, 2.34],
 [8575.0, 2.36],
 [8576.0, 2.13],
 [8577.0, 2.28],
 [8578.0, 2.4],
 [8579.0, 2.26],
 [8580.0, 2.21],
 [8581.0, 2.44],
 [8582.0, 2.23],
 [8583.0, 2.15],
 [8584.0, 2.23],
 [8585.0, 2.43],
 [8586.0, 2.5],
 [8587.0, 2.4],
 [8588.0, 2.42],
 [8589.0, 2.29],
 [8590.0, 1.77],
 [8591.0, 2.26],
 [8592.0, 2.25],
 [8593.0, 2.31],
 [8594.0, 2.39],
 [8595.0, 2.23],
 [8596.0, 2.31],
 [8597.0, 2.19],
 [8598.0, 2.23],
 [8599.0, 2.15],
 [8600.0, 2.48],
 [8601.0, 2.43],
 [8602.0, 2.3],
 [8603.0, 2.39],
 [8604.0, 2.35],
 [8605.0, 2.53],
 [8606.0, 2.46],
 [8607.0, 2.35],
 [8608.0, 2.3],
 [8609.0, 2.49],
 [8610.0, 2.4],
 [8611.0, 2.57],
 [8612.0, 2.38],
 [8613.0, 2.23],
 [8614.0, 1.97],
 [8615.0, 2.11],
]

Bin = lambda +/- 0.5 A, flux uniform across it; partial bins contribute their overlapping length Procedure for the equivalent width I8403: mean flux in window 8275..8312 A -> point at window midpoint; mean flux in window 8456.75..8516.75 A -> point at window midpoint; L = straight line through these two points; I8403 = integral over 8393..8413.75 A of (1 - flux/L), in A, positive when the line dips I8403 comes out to 3.5 A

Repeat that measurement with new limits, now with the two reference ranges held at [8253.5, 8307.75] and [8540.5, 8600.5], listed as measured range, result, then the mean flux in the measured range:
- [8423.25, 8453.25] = 1.08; 2.24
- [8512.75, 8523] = 0.02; 2.3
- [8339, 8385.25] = 0.56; 2.31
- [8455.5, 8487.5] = 0.63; 2.27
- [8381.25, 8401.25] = 1.46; 2.16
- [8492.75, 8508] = 0.73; 2.2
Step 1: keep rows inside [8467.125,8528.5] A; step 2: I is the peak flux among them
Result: 2.6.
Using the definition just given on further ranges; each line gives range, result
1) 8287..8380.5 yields 3.04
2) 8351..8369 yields 2.75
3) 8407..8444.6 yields 2.66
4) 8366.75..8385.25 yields 2.7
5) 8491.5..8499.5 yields 2.34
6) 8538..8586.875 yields 2.57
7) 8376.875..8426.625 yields 2.93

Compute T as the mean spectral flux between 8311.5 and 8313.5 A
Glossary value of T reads 2.35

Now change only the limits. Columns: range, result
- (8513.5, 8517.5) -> 2.29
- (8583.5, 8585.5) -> 2.33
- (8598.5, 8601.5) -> 2.35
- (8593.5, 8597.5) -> 2.28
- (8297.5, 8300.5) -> 2.53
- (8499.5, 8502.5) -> 2.31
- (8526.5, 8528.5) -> 2.27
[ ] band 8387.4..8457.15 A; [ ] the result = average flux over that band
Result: 2.13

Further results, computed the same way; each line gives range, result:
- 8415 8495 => 2.25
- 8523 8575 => 2.27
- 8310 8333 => 2.38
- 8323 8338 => 2.36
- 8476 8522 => 2.25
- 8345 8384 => 2.3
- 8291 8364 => 2.35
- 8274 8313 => 2.4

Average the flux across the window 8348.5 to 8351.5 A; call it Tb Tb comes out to 2.04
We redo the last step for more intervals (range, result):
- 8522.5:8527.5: 2.19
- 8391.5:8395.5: 2.02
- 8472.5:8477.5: 2.28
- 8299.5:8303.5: 2.48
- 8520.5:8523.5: 2.28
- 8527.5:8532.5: 2.25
